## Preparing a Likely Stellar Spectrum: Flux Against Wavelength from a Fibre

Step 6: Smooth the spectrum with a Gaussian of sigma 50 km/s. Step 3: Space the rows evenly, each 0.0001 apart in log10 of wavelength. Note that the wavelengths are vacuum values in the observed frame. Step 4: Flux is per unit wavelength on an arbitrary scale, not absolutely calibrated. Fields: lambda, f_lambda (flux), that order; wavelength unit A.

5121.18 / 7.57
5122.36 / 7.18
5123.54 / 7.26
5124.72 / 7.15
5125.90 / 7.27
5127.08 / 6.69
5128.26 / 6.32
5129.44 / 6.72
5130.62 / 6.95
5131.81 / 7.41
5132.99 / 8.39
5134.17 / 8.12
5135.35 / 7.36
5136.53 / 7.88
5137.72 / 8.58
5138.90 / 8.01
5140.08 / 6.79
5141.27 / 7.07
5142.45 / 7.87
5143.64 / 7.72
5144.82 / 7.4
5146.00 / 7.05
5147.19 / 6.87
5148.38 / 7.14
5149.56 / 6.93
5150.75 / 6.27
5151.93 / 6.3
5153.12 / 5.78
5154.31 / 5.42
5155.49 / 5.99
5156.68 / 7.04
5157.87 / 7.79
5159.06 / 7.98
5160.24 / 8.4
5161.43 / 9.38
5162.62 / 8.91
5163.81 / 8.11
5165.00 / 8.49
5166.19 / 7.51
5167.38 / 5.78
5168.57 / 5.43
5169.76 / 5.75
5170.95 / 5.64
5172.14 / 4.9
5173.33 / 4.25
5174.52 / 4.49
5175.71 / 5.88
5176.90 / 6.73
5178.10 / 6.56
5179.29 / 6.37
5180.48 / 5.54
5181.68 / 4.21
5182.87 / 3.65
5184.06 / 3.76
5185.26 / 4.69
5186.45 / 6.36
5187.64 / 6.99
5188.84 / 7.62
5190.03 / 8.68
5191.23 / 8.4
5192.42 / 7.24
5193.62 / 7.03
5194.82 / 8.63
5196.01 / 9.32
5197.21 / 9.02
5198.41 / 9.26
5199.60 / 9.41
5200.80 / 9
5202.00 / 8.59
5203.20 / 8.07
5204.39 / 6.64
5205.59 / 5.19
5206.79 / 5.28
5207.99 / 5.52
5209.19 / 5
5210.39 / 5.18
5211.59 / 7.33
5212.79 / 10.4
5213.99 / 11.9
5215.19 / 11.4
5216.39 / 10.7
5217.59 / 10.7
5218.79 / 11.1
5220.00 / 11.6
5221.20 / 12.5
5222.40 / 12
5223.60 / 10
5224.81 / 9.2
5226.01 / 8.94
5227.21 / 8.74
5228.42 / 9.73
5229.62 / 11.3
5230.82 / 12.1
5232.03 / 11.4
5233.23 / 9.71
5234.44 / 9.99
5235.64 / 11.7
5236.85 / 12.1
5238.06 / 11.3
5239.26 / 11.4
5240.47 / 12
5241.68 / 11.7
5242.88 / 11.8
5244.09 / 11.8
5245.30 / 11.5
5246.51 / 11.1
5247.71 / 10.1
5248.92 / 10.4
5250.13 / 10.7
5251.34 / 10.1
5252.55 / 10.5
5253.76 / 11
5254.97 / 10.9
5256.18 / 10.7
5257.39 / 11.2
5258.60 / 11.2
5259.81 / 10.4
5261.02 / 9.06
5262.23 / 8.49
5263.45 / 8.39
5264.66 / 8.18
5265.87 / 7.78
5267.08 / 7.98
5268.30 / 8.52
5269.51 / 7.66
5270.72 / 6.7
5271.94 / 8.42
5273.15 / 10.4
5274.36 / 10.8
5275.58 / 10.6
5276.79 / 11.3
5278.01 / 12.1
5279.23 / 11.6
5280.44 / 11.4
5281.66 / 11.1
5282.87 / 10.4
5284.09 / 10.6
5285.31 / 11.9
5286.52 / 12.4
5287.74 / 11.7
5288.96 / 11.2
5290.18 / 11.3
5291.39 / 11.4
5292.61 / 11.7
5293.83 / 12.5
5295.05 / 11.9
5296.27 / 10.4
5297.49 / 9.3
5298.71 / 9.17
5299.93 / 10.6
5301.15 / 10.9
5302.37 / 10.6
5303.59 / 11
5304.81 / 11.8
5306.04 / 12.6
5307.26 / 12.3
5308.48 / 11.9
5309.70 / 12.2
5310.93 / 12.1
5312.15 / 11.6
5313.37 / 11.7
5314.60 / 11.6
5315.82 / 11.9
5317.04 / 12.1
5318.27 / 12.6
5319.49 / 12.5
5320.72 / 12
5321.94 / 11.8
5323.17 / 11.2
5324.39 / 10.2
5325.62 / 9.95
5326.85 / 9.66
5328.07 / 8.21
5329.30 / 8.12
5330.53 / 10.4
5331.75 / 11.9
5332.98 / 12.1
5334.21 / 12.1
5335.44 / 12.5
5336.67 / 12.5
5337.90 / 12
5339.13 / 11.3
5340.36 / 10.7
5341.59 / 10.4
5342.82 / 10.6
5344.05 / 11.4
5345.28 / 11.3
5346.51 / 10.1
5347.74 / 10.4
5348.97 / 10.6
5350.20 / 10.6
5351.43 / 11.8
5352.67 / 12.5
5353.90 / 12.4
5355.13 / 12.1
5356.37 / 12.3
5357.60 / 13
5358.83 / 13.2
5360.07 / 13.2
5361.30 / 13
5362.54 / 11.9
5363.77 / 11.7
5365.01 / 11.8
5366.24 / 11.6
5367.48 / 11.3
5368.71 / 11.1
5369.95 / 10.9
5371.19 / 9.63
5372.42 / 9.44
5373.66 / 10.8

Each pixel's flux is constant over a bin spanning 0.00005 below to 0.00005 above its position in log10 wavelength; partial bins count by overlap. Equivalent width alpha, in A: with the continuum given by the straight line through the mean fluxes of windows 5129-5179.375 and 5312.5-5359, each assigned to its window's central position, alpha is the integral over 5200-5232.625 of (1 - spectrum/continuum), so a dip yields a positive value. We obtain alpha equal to -2.9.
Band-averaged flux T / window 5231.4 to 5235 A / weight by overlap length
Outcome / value 10.4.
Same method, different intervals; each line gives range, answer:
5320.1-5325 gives 11.3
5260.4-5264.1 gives 8.64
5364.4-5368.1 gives 11.6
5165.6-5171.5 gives 6.02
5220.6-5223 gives 12.3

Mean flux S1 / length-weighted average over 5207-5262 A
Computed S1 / 10.4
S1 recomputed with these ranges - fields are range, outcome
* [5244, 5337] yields 10.8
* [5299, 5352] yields 11.2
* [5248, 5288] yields 10.1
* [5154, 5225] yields 7.57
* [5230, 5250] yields 11.2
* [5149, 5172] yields 6.95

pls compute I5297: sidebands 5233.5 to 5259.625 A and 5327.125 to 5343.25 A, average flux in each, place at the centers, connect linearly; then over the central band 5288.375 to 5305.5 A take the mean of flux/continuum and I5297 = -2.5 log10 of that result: 0.00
